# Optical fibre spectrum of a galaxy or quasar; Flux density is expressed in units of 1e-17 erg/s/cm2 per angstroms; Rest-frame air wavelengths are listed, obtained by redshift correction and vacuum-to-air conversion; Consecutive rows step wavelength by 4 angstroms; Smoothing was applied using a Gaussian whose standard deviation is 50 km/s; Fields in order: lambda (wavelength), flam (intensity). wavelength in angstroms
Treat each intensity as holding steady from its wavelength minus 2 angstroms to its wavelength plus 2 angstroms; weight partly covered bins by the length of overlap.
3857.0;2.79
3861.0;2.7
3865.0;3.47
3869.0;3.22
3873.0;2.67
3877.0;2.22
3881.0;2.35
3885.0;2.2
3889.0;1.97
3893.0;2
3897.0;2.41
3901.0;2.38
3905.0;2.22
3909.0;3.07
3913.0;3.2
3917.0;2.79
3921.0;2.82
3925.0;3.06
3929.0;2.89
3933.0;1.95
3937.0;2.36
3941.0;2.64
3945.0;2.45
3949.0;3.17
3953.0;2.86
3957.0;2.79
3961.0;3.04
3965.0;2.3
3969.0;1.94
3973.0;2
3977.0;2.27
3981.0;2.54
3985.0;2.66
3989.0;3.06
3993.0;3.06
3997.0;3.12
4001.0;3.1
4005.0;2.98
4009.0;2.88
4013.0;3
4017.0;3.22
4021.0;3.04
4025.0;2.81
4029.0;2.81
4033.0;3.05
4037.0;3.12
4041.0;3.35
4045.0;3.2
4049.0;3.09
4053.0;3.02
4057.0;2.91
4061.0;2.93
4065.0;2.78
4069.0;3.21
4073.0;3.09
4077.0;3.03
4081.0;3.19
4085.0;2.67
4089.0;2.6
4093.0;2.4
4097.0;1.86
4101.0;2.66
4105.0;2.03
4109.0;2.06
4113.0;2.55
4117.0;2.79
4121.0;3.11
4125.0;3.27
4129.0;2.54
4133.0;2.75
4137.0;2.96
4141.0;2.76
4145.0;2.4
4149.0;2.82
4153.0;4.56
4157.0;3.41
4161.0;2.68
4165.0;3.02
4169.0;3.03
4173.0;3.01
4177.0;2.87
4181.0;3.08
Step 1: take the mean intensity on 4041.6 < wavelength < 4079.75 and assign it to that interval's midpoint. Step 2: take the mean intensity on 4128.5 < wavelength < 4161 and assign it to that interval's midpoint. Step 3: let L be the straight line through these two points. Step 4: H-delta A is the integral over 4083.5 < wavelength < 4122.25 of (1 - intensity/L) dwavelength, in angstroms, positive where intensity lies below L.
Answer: 7.4 angstroms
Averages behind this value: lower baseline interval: 3.04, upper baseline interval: 3.03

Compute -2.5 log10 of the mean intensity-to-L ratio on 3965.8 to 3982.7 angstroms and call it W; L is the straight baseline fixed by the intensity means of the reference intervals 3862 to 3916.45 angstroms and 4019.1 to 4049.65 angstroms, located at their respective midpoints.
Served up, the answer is 0.29 mag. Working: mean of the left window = 2.58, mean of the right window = 3.06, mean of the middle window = 2.19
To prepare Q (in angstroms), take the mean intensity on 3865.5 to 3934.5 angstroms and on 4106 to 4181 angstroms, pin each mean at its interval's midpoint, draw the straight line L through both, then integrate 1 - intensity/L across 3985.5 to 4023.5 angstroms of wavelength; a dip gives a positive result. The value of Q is -4.3 angstroms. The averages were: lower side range 2.58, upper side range 2.91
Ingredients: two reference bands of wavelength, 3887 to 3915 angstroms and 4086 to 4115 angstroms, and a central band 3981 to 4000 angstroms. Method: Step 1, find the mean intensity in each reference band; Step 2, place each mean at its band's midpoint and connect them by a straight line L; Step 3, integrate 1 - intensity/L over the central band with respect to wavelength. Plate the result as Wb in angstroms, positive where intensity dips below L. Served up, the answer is -4.2 angstroms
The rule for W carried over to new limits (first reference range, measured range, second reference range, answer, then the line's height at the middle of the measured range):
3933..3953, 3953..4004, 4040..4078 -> 0.030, 2.74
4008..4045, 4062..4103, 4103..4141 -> 0.031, 2.83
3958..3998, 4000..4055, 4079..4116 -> -0.200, 2.53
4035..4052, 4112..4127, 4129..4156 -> 0.036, 3.06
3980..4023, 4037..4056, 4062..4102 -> -0.106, 2.85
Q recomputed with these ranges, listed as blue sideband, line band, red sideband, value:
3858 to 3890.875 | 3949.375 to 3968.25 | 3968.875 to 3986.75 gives -2.9 angstroms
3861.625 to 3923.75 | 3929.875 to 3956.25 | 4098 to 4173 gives 0.6 angstroms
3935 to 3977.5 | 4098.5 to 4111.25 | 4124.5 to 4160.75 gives 3.0 angstroms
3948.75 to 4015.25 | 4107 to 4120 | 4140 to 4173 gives 2.1 angstroms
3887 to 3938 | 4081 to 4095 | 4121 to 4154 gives 1.1 angstroms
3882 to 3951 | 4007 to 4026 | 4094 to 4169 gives -2.4 angstroms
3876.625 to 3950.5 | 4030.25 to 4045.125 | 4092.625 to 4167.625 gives -2.7 angstroms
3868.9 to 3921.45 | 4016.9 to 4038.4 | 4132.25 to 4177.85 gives -1.6 angstroms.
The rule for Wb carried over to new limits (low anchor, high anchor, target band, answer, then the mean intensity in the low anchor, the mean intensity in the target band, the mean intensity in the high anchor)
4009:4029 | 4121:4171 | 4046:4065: 0.1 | 2.98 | 2.98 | 3.02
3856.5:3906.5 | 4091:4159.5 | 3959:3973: 1.2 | 2.5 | 2.37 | 2.76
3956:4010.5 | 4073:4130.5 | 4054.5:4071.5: -1.9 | 2.69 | 2.96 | 2.64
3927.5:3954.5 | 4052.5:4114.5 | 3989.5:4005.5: -2.6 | 2.61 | 3.07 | 2.68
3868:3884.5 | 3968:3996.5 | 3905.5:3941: -2.6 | 2.54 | 2.74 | 2.56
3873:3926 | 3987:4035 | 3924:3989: 4.6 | 2.51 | 2.57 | 3.01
